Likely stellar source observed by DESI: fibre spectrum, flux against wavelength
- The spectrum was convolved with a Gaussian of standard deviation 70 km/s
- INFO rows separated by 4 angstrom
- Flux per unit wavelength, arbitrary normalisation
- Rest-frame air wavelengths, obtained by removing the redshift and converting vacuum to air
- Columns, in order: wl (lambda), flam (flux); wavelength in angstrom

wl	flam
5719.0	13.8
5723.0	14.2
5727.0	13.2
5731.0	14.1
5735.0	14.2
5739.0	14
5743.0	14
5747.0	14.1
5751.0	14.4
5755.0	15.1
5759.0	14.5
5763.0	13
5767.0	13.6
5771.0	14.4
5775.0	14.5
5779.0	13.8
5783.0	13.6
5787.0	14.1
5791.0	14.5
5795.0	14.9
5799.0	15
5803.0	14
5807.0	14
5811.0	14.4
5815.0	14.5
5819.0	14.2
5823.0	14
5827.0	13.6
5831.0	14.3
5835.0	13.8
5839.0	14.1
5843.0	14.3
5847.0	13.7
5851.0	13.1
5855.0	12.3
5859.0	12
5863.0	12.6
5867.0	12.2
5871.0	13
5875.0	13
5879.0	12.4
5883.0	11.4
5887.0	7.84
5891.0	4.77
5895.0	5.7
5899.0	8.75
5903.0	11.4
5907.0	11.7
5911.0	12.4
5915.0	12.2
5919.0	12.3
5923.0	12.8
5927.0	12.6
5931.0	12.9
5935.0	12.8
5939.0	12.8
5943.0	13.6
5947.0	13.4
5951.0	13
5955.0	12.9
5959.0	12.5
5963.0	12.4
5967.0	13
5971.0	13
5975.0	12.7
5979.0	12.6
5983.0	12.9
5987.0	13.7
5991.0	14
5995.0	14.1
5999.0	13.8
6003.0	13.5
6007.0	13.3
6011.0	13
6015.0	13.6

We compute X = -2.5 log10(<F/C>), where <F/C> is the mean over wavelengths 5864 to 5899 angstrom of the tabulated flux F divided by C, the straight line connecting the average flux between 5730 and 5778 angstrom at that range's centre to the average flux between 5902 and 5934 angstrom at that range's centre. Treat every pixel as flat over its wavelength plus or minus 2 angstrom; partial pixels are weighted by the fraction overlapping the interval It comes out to 0.26 mag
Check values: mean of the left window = 14.2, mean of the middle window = 10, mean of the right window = 12.3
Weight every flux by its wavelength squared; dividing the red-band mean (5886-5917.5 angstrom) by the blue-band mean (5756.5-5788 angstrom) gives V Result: 0.7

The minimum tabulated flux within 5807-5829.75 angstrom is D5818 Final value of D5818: 13.6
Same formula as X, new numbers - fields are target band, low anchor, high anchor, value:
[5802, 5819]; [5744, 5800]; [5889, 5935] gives -0.08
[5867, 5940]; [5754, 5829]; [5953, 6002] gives 0.21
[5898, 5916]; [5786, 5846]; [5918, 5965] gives 0.16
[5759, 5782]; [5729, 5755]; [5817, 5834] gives 0.02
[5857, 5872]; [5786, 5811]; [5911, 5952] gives 0.10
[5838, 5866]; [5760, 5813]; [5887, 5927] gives -0.09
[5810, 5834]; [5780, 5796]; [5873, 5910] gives -0.11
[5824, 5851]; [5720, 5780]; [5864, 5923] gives -0.16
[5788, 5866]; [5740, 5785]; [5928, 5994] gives -0.01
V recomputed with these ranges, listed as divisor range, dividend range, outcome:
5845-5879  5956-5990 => 1.05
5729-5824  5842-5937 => 0.85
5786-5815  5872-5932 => 0.78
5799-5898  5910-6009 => 1.08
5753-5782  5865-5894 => 0.77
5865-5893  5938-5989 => 1.25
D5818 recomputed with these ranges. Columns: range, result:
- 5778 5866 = 12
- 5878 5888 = 7.84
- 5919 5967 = 12.3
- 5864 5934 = 4.77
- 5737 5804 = 13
